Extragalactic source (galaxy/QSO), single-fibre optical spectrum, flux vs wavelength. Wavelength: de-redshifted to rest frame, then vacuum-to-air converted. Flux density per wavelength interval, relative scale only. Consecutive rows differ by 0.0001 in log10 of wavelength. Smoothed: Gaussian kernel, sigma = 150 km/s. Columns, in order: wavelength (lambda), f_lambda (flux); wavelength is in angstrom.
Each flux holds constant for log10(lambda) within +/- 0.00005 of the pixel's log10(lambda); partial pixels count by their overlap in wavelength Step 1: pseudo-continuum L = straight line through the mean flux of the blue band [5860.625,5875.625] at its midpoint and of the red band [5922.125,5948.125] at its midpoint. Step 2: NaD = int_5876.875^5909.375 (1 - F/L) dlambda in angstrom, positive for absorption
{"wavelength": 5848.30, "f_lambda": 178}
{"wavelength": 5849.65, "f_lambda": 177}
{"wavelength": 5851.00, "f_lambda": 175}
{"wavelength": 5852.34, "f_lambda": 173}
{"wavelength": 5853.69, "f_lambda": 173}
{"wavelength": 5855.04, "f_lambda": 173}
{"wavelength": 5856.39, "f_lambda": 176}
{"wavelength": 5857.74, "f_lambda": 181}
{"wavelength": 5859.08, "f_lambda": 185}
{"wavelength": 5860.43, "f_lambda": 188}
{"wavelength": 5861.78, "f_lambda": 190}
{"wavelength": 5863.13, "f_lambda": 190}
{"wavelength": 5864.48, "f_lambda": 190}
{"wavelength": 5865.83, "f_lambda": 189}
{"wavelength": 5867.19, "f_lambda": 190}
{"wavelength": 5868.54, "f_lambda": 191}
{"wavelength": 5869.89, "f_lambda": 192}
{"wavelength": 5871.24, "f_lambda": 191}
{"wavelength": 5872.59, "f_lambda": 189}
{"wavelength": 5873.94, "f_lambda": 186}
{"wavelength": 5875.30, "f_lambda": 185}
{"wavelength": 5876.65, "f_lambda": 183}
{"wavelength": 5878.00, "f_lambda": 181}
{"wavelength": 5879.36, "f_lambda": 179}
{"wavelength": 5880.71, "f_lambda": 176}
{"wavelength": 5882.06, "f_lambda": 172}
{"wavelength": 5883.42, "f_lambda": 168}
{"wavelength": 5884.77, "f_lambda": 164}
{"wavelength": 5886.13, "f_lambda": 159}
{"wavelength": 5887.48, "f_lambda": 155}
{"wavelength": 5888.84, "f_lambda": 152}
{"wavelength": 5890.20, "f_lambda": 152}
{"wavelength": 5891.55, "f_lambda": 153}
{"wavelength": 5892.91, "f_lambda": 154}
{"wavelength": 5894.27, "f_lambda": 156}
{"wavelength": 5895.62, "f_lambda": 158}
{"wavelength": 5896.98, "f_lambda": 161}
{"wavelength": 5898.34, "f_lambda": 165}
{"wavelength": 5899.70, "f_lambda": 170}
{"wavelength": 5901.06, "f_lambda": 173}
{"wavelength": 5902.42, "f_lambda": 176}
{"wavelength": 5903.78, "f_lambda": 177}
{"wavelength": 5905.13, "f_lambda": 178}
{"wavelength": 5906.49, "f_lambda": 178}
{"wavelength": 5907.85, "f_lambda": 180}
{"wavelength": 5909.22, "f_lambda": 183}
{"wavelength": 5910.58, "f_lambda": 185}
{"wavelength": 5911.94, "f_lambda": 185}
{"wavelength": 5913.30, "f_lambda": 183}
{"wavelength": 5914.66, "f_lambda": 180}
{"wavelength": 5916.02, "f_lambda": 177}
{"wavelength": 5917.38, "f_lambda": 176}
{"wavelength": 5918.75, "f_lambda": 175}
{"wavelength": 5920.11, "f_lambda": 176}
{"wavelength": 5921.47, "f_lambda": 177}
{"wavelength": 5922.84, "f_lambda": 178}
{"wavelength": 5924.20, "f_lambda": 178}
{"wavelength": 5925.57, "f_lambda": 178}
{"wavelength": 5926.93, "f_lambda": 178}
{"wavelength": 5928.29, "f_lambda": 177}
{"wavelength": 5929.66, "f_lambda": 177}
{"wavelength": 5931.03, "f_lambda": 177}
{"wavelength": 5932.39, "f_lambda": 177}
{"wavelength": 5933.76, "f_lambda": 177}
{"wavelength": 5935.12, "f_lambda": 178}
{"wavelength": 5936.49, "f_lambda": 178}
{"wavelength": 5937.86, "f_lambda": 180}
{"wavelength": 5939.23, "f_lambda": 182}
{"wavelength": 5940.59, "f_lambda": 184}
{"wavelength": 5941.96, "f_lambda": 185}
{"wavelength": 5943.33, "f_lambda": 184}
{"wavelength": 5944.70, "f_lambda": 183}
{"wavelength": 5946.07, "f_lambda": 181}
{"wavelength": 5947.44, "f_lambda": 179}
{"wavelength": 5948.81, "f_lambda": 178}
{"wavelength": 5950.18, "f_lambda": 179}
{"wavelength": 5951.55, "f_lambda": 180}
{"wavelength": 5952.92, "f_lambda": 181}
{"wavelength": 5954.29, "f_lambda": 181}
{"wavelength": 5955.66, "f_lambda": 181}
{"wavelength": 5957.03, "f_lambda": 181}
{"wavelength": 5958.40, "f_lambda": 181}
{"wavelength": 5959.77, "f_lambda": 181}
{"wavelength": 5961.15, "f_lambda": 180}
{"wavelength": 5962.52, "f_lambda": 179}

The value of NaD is 3.2 angstrom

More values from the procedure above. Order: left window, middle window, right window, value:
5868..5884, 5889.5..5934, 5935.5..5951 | 2.05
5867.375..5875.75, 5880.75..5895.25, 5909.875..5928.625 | 2.06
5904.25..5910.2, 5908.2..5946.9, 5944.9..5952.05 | 0.03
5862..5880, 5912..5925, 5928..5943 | 0.24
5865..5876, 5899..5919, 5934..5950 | 0.67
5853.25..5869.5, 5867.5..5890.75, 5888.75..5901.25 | -0.51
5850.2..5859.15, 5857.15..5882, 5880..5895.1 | -2.53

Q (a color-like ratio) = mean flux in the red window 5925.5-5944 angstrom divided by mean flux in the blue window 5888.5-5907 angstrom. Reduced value 1.1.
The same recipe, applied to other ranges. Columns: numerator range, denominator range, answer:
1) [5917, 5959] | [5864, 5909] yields 1.03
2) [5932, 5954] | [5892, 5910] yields 1.06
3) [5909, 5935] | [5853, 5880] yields 0.97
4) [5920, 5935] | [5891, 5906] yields 1.07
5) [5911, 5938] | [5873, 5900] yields 1.07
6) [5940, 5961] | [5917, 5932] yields 1.02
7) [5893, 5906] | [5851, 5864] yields 0.93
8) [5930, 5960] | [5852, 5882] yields 0.98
